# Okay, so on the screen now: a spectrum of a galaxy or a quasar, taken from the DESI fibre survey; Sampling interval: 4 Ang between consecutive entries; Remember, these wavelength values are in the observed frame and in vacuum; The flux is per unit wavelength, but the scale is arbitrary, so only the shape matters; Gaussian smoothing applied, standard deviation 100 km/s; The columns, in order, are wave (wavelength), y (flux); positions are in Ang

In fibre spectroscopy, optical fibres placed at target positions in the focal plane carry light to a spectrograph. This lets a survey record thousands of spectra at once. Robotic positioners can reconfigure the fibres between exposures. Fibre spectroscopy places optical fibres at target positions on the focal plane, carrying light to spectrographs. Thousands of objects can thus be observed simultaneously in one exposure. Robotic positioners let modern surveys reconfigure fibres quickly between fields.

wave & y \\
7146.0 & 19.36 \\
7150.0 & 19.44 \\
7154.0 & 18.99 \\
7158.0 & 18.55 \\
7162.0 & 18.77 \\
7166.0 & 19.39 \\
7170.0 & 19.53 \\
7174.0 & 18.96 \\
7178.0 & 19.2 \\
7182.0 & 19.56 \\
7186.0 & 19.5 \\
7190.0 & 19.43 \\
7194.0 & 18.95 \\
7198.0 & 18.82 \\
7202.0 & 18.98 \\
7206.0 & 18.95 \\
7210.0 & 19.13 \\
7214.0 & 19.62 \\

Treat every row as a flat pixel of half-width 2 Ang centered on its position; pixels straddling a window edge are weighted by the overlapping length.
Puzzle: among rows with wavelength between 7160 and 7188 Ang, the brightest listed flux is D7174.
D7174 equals 19.56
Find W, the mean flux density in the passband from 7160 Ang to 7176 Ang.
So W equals 19.2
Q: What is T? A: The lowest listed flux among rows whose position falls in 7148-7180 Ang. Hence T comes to 18.55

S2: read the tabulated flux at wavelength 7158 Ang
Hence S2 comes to 18.55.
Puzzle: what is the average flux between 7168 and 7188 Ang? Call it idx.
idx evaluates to 19.4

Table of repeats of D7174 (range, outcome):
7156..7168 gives 19.39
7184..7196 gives 19.5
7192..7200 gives 18.95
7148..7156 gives 19.44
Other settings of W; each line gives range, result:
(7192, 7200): 18.9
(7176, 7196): 19.3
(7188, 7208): 19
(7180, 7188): 19.5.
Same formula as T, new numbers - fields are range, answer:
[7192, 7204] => 18.82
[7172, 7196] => 18.95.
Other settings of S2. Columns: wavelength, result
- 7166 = 19.39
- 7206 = 18.95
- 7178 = 19.2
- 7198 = 18.82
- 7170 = 19.53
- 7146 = 19.36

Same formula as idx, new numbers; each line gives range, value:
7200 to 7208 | 19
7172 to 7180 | 19.1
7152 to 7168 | 18.9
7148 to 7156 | 19.2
